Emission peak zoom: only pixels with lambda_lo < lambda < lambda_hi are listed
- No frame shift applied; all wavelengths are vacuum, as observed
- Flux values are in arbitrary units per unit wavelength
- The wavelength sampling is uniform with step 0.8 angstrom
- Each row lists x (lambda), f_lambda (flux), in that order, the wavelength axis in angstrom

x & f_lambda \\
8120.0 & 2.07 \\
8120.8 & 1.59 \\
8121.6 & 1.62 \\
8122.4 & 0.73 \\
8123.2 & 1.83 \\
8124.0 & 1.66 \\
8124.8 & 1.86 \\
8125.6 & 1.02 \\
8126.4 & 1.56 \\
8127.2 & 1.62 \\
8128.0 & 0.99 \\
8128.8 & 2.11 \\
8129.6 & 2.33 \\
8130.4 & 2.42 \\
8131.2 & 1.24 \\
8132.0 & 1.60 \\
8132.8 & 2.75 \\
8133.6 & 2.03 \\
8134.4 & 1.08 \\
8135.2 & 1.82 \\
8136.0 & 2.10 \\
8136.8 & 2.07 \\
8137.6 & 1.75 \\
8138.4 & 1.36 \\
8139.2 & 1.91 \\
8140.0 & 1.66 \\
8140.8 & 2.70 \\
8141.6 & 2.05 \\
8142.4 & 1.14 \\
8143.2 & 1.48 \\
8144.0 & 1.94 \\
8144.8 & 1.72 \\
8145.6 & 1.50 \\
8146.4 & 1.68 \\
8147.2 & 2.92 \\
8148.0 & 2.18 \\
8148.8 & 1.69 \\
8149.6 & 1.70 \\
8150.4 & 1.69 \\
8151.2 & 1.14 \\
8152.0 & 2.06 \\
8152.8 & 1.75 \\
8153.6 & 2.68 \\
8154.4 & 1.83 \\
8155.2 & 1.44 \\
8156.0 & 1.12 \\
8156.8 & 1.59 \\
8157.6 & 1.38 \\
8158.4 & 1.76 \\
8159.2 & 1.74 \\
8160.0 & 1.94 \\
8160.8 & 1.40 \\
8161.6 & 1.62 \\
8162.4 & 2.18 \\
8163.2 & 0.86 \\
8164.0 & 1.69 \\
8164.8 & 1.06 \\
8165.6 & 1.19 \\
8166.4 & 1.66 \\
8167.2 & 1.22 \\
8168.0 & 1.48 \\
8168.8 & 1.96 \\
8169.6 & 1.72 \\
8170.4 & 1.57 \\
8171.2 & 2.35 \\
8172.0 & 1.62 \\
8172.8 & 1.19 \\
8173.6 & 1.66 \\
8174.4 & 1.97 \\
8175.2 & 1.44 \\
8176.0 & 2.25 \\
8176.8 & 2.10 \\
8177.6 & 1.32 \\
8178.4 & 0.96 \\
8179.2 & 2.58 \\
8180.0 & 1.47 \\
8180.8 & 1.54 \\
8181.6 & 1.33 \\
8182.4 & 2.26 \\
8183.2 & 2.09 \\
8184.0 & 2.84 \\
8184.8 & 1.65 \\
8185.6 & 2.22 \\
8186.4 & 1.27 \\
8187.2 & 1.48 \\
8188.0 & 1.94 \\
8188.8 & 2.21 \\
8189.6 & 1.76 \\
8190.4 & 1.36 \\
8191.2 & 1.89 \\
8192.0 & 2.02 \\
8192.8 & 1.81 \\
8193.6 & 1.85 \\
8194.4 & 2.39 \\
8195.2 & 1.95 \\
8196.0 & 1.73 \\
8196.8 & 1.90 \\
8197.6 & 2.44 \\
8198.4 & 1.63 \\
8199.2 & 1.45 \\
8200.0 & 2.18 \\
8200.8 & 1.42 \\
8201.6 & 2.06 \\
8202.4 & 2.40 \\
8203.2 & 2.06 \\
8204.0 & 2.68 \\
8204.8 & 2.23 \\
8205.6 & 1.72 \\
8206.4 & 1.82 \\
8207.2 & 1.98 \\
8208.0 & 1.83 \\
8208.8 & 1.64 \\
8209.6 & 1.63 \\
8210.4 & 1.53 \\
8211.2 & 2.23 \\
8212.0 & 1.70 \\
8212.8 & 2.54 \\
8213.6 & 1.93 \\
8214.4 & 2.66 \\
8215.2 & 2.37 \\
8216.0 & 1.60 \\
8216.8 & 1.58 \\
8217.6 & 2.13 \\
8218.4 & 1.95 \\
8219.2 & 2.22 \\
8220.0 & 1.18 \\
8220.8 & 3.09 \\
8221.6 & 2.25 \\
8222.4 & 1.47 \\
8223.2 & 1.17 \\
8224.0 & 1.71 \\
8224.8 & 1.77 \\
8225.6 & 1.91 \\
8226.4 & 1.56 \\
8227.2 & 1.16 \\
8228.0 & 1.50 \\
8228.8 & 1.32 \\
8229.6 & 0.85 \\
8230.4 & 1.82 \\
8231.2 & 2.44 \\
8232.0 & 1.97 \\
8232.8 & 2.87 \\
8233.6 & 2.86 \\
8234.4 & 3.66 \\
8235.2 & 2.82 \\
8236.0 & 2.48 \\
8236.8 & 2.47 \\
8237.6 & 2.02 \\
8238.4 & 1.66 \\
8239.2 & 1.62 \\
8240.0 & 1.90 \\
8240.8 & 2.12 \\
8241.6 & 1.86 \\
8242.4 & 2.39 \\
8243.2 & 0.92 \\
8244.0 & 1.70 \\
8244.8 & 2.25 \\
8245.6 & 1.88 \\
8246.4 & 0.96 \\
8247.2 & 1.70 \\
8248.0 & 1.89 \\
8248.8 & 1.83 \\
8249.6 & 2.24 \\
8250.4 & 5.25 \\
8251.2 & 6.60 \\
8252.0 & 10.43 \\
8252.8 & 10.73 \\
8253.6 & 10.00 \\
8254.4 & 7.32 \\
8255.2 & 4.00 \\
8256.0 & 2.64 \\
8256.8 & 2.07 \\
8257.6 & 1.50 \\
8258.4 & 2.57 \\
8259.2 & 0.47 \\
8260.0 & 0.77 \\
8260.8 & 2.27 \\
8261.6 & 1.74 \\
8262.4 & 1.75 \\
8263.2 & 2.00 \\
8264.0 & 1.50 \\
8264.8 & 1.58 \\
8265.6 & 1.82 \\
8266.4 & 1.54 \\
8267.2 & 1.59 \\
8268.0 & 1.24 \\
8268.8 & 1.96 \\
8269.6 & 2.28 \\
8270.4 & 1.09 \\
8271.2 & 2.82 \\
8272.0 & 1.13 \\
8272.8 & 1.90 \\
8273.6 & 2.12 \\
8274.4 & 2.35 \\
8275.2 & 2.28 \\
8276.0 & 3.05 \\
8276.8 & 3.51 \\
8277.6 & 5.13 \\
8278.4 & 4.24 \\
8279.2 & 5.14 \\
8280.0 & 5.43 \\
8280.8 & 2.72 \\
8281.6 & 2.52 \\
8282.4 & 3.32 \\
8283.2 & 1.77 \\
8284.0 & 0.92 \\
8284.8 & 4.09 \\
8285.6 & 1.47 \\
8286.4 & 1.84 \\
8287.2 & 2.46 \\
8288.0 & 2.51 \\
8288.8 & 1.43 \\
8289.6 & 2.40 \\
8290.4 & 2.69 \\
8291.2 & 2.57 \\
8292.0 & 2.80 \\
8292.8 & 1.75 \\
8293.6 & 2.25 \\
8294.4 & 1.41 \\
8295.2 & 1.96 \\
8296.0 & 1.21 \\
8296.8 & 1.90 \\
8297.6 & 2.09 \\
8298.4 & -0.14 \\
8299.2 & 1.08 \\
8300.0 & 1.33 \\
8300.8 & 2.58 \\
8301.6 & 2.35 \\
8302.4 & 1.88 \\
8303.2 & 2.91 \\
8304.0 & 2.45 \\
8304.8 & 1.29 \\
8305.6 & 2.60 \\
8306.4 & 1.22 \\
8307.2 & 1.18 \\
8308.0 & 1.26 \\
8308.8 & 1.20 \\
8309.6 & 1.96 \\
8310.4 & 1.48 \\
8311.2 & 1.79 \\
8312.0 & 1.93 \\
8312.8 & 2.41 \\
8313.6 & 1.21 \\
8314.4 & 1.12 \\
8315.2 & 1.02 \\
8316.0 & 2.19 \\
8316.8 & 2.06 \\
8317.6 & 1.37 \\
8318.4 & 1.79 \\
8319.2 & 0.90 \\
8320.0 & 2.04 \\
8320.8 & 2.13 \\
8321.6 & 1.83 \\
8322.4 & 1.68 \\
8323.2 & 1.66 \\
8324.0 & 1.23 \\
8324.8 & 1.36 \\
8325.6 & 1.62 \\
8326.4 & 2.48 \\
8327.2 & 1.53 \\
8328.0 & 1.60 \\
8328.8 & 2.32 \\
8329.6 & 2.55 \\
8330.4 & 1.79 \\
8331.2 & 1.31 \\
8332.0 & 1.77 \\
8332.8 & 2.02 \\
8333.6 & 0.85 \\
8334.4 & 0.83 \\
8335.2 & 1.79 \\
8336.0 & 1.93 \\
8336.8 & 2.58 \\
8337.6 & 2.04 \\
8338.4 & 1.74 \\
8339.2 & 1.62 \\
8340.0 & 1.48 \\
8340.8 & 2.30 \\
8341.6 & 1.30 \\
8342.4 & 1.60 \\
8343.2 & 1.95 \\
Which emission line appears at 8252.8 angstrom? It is H-alpha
